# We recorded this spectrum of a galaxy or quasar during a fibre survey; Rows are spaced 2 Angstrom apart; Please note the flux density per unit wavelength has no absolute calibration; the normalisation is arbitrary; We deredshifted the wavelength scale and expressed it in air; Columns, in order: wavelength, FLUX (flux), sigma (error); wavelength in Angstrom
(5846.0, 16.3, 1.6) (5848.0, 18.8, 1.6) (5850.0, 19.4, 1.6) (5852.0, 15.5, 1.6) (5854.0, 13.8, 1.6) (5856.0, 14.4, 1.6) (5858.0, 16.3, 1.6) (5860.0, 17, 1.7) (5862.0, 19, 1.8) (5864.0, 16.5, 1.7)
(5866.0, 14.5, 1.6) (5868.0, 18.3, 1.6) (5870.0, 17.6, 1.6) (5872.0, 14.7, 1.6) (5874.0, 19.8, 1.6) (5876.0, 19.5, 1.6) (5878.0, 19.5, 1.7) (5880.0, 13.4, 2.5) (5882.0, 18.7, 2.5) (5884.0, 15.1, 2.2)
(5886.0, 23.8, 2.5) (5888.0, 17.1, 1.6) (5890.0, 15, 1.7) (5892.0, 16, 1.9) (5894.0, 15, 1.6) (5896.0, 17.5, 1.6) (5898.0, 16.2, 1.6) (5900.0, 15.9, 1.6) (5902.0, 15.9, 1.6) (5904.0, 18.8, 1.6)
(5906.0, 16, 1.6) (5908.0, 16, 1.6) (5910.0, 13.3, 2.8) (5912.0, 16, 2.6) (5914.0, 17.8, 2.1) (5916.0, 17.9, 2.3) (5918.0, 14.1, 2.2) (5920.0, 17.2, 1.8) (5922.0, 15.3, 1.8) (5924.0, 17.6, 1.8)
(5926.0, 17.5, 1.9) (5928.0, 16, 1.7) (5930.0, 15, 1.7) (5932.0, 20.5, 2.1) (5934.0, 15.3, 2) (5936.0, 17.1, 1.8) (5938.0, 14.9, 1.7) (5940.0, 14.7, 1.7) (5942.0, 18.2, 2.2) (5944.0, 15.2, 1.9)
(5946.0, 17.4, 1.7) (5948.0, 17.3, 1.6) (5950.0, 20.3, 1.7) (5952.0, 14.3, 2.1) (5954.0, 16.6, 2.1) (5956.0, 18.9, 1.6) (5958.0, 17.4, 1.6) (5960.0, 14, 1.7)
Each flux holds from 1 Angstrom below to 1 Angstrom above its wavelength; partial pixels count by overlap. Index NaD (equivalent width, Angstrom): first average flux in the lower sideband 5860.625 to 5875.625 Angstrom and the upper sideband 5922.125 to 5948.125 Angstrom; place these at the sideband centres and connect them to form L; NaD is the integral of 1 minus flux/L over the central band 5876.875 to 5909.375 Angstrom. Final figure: 0.4 Angstrom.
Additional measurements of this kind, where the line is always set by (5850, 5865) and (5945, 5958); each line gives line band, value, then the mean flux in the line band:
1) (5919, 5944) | 0.96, 16.6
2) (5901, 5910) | 0.31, 16.3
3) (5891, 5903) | 0.50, 16.1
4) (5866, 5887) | -1.70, 17.9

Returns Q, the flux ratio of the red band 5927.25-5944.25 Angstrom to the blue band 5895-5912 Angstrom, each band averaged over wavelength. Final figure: 1.0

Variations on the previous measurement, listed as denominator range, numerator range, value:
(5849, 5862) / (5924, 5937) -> 1.04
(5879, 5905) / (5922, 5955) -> 0.99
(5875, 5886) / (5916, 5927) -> 0.92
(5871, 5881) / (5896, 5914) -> 0.93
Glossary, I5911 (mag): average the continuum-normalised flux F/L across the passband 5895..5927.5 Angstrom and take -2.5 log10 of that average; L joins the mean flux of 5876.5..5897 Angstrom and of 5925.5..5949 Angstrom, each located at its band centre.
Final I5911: 0.03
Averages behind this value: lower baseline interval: 17.2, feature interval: 16.4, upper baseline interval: 16.6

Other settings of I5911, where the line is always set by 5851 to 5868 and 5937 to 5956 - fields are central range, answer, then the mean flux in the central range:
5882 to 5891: -0.10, 17.9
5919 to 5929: -0.01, 16.7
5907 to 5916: 0.03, 16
